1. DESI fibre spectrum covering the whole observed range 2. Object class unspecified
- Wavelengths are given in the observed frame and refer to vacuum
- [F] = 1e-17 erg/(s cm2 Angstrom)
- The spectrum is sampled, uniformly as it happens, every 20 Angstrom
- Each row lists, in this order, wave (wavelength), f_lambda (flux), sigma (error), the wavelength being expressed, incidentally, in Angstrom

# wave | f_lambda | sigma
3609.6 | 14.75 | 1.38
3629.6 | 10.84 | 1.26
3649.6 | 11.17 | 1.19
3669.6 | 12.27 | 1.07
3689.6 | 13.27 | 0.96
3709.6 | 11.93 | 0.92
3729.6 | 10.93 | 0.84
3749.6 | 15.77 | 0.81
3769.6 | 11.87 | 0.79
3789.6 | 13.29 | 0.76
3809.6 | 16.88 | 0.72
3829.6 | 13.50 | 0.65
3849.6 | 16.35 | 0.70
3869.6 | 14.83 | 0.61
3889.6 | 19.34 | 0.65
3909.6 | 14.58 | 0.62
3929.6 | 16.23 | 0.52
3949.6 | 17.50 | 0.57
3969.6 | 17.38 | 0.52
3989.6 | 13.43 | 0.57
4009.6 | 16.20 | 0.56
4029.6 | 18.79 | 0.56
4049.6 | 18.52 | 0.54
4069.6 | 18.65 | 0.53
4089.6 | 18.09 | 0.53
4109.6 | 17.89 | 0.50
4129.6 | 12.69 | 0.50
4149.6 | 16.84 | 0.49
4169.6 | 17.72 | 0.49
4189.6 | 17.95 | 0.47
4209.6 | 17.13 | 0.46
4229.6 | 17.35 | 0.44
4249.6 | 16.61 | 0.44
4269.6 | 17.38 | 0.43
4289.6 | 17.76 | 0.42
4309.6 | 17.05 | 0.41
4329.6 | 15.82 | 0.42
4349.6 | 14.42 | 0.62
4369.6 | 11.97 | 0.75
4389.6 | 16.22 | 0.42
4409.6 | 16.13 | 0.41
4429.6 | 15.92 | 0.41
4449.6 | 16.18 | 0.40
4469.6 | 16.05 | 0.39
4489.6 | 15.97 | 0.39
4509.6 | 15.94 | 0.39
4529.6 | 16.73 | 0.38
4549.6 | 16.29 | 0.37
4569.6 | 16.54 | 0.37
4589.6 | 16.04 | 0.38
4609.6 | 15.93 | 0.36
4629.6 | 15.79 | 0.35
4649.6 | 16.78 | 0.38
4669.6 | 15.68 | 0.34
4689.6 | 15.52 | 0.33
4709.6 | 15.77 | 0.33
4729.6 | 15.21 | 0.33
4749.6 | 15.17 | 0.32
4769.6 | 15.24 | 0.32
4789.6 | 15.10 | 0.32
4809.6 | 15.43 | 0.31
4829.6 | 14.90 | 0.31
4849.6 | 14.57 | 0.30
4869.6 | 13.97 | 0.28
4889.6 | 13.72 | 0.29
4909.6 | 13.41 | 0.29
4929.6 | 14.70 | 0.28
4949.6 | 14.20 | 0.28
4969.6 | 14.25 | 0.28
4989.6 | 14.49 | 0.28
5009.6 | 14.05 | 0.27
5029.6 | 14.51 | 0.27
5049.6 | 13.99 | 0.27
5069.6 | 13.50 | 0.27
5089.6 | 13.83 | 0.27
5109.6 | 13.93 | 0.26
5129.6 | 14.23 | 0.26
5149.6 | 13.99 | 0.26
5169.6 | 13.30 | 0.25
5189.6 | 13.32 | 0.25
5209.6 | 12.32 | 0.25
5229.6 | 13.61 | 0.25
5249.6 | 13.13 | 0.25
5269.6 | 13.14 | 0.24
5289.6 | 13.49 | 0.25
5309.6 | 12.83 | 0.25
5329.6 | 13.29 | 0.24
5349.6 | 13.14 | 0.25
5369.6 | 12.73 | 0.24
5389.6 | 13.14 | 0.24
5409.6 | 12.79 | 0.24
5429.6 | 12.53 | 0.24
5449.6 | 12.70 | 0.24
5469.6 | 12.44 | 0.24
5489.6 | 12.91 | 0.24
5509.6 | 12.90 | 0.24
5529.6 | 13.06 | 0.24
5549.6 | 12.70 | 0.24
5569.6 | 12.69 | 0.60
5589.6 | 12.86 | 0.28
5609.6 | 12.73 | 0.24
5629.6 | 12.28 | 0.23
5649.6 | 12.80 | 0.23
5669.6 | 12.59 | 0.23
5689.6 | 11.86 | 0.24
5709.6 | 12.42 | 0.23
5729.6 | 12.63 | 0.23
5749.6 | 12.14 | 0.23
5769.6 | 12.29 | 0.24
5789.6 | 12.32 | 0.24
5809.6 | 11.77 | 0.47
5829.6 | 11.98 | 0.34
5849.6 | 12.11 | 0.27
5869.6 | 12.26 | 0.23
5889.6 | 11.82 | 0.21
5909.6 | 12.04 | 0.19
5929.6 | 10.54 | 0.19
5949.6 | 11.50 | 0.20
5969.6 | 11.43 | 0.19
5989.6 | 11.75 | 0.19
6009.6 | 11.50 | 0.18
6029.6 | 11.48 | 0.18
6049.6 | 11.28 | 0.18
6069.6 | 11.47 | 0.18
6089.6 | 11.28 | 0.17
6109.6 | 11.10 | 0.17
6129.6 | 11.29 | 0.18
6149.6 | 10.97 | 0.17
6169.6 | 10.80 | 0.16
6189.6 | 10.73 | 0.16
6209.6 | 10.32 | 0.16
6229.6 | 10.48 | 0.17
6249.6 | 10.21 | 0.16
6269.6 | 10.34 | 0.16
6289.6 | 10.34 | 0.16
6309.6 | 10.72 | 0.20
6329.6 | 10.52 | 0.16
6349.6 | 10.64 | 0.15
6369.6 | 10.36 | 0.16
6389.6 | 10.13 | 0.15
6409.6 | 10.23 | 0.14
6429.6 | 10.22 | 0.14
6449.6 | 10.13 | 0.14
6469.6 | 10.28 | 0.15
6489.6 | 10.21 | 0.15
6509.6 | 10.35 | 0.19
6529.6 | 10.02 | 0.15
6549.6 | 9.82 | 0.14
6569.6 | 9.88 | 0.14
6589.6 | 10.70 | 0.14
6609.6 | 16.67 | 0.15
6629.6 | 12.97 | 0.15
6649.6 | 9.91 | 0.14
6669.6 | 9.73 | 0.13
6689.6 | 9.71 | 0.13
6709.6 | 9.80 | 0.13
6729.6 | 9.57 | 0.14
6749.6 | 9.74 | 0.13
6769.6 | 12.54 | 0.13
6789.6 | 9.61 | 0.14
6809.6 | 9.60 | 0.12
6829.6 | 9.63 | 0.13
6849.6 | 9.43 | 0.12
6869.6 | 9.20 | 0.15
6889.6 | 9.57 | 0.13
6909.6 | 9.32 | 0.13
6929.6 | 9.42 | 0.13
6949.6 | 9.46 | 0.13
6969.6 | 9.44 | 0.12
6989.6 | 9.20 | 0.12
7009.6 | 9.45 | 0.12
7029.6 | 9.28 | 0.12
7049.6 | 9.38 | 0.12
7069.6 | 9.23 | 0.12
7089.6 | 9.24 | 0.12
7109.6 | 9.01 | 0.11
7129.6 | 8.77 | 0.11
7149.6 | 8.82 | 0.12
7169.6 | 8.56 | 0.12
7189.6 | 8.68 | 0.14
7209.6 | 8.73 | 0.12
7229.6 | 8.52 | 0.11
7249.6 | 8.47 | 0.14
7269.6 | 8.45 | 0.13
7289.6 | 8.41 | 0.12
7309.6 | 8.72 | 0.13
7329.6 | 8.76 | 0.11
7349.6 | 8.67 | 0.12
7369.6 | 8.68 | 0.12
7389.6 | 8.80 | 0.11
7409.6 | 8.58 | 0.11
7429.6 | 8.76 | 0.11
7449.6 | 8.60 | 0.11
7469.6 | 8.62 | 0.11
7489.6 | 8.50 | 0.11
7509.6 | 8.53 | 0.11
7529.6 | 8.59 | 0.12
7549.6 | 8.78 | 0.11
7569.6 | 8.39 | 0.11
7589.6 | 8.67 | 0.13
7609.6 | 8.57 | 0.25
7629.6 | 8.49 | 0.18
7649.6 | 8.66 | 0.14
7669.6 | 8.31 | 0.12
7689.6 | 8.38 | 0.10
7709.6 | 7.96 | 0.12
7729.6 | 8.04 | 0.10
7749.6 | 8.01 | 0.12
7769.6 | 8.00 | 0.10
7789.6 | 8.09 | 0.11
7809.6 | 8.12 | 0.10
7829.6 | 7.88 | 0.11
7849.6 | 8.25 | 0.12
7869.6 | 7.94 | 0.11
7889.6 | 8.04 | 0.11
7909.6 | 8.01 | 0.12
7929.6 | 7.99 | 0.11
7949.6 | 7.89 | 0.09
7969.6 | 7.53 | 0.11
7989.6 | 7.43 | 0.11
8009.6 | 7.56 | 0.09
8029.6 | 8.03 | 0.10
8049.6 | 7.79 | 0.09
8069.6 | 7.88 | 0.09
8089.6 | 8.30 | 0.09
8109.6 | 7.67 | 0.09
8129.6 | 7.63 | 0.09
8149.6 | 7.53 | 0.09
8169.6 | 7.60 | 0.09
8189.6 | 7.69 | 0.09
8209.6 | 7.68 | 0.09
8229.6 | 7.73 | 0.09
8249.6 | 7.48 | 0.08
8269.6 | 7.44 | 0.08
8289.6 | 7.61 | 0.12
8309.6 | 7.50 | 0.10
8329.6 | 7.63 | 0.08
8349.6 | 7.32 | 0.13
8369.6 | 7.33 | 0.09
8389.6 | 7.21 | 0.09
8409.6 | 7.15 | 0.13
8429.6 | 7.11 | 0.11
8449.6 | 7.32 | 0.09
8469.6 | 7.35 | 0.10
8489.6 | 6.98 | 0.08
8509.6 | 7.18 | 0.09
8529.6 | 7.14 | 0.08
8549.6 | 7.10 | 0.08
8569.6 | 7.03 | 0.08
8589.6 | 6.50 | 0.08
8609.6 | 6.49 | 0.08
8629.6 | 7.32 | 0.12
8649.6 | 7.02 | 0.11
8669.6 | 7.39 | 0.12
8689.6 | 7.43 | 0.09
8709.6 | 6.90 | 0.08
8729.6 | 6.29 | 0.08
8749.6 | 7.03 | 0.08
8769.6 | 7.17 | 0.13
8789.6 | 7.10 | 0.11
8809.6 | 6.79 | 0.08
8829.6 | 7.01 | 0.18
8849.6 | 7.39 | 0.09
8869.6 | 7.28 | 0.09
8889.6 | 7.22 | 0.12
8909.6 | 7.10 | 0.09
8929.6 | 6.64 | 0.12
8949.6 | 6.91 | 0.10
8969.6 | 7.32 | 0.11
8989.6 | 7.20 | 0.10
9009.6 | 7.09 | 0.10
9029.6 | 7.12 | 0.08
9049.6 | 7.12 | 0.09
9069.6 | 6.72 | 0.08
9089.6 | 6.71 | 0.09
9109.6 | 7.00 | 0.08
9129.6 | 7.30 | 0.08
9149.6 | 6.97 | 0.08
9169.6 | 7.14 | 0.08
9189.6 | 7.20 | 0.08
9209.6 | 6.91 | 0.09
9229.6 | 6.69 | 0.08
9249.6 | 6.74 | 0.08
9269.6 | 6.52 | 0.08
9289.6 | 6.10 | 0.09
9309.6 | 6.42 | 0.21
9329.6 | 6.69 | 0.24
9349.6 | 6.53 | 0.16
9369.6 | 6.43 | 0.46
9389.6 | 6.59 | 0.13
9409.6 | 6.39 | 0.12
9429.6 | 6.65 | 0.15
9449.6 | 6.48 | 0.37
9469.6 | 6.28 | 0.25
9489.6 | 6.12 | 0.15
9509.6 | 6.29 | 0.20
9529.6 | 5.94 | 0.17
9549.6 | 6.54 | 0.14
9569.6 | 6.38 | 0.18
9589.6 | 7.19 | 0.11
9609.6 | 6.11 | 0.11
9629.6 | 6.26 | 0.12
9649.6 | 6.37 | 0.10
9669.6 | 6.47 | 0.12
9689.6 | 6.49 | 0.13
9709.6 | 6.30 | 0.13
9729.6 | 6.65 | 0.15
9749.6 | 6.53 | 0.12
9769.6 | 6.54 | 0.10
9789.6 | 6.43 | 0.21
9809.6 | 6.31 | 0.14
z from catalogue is 0.006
